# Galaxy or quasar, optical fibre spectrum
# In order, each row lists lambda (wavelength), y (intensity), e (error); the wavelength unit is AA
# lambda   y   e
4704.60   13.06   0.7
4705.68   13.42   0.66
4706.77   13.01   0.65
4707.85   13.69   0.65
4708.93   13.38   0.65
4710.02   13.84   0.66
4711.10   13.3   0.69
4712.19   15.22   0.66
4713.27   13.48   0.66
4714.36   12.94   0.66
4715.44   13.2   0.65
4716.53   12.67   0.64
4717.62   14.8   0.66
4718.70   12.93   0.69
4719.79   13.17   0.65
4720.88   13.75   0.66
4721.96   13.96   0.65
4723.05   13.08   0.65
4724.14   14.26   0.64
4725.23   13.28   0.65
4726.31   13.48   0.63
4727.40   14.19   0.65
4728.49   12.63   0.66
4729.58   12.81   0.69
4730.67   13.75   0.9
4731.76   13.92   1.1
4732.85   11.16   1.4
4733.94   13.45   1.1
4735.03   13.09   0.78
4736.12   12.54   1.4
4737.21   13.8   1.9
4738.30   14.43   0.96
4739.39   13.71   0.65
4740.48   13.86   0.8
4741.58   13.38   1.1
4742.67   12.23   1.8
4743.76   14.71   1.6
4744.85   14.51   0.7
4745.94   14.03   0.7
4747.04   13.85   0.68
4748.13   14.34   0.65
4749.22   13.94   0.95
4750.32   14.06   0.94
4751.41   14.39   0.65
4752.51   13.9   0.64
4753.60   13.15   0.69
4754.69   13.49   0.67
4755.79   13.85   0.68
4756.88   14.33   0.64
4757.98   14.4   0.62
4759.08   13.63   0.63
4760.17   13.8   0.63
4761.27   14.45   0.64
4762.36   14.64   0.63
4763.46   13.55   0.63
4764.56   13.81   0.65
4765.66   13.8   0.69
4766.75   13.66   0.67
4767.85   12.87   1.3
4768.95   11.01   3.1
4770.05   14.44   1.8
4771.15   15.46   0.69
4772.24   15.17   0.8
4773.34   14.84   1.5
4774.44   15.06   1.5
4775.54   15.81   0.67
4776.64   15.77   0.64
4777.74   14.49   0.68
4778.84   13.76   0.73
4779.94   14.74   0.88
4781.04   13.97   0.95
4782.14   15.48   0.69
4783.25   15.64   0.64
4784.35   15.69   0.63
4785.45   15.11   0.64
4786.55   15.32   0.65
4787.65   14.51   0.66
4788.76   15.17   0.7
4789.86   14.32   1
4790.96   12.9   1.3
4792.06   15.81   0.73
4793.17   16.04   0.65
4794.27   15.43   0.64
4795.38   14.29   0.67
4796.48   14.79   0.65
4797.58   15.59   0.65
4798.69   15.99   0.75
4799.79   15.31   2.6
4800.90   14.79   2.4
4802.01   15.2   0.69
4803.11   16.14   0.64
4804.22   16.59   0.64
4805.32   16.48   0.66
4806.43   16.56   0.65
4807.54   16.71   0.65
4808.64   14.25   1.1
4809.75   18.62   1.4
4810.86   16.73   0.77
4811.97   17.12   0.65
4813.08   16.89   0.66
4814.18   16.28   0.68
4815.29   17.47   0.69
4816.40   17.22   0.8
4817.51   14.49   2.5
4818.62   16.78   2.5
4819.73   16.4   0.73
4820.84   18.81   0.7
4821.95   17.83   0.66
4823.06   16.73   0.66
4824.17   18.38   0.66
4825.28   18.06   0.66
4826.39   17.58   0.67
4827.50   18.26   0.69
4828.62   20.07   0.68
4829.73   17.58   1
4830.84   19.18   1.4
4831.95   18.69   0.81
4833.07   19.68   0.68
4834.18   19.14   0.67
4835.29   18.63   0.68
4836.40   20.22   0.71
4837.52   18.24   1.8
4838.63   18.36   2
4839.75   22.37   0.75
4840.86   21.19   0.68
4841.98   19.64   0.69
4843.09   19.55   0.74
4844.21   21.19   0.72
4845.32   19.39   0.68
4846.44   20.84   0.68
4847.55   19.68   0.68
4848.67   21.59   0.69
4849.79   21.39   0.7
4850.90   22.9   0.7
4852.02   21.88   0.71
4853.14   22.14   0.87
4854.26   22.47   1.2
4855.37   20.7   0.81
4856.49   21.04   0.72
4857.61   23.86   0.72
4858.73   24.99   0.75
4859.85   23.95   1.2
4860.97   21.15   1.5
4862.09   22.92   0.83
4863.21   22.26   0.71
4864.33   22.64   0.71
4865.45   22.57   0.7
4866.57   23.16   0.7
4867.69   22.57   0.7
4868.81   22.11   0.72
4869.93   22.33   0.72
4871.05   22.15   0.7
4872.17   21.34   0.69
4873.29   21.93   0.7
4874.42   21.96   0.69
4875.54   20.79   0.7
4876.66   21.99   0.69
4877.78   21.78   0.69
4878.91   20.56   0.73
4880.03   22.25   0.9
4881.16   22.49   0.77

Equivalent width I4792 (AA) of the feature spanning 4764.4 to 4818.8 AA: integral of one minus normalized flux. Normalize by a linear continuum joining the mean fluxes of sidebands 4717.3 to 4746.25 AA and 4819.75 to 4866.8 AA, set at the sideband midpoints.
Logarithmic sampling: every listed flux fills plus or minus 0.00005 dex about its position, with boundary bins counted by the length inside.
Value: 6.1 AA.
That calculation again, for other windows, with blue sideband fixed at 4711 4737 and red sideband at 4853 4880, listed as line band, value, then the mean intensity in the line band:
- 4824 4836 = 0.77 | 18.7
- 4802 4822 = 2.31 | 16.7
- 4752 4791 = 4.71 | 14.4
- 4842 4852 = 0.10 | 20.8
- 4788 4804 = 2.42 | 15.1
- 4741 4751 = 0.58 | 13.9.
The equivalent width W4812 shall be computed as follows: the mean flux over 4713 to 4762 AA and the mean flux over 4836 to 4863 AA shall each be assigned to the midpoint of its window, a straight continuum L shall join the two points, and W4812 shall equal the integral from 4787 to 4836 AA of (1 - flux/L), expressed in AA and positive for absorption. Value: 5.39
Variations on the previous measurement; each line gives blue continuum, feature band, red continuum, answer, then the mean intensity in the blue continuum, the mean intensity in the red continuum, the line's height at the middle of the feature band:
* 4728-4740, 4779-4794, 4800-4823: 0.5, 13.2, 16.6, 15.5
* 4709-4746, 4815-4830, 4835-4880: 1.4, 13.5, 21.5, 19.4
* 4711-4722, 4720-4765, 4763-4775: 0.3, 13.6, 14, 13.8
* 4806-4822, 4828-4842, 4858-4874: -0.2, 16.8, 22.6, 19.1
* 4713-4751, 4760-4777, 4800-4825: 0.8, 13.5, 16.7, 14.9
